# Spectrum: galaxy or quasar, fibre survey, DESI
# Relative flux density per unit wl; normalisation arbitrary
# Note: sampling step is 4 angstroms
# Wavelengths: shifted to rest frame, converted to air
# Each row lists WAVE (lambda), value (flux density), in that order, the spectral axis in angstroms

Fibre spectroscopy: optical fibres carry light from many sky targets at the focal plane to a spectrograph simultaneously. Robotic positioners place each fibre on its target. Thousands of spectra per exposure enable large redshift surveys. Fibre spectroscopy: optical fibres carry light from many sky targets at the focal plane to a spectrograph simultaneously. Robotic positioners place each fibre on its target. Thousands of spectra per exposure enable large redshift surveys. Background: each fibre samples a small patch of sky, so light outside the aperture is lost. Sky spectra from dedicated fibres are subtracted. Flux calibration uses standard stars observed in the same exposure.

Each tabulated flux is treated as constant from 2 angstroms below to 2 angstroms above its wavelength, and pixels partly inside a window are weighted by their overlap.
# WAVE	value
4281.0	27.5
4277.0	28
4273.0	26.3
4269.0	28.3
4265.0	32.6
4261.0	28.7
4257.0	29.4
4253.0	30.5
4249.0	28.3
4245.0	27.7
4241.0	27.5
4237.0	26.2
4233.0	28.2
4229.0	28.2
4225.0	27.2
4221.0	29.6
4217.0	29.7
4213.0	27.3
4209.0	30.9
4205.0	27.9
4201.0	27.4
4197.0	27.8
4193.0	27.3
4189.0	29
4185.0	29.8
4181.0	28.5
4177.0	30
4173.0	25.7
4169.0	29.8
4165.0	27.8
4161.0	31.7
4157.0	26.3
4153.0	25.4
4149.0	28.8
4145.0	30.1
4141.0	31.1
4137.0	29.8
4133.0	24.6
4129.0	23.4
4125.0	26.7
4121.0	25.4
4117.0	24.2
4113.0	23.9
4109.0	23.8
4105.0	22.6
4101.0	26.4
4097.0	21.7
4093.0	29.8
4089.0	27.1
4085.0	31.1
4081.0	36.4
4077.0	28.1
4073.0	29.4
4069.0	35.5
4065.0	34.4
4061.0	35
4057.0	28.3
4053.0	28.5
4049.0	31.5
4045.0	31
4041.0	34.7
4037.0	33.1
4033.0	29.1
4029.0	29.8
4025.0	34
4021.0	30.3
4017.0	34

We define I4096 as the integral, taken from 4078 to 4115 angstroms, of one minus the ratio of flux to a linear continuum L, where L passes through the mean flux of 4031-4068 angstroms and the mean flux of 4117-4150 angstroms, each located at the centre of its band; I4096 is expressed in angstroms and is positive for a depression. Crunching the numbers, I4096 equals 2.9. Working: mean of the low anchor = 31.8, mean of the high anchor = 27.2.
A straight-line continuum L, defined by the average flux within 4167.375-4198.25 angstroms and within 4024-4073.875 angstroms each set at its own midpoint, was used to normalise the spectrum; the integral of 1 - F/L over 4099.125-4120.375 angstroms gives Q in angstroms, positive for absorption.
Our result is 4.3 angstroms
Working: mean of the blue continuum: 31.9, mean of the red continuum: 28.5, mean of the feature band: 24.2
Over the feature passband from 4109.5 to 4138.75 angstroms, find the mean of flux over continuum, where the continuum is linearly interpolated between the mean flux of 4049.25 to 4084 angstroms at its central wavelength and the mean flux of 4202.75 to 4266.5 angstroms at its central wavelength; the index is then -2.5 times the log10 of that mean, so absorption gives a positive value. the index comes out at 0.21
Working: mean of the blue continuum 31.9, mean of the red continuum 28.7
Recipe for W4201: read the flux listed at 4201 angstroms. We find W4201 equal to 27.4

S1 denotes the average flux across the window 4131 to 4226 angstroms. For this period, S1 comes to 28.5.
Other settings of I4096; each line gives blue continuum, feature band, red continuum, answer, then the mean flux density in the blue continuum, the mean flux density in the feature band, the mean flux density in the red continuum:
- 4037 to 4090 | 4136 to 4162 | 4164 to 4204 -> 0.37 angstroms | 31.8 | 28.9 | 28.3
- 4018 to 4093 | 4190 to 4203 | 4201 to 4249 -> 0.51 angstroms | 31.5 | 27.6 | 28.2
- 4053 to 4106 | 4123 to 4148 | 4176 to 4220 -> 1.35 angstroms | 29.8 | 27.7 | 28.7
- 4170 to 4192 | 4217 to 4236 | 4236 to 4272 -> 0.26 angstroms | 28.6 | 28.3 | 28.8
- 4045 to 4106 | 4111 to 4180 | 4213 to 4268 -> 4.73 angstroms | 29.9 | 27.4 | 28.7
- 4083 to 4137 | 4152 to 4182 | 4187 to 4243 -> -1.38 angstroms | 25.6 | 28.2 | 28.2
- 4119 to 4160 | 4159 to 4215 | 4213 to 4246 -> -1.99 angstroms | 27.3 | 28.6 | 28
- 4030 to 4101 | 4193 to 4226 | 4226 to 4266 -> 0.66 angstroms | 30.7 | 28.4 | 28.6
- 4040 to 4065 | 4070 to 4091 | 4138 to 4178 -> 0.11 angstroms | 31.6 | 30.7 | 28.7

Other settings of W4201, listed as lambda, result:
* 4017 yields 34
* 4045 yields 31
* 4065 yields 34.4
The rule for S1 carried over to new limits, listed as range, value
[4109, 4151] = 26.7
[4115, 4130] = 25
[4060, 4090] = 32.2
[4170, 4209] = 28.3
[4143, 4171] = 28.6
